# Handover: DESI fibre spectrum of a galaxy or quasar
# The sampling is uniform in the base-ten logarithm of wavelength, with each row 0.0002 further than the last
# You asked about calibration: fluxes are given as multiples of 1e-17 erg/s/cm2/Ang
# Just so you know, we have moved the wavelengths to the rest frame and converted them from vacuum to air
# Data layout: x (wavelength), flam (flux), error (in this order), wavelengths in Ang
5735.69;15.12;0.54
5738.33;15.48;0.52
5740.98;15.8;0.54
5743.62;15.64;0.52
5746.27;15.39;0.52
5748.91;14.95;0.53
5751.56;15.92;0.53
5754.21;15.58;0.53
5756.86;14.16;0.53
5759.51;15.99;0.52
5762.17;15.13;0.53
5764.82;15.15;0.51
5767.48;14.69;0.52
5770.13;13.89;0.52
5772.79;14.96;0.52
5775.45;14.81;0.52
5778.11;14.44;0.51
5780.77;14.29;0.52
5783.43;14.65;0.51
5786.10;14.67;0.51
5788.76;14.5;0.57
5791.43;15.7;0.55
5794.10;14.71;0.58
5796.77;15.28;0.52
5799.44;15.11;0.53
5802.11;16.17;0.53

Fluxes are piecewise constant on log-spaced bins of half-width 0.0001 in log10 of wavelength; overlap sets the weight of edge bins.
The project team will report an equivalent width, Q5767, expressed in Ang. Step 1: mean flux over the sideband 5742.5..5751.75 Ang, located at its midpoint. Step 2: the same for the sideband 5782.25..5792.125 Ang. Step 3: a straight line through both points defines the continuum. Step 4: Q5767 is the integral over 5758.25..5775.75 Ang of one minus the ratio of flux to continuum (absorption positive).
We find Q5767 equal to 0.2 Ang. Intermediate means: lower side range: 15.4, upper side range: 14.8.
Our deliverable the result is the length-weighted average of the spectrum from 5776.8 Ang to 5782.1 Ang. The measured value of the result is 14.4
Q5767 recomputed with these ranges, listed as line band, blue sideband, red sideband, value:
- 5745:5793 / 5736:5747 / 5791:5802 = 1.5 Ang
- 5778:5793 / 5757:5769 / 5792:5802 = 0.4 Ang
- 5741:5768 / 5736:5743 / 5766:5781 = -0.3 Ang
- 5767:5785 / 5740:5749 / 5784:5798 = 0.7 Ang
